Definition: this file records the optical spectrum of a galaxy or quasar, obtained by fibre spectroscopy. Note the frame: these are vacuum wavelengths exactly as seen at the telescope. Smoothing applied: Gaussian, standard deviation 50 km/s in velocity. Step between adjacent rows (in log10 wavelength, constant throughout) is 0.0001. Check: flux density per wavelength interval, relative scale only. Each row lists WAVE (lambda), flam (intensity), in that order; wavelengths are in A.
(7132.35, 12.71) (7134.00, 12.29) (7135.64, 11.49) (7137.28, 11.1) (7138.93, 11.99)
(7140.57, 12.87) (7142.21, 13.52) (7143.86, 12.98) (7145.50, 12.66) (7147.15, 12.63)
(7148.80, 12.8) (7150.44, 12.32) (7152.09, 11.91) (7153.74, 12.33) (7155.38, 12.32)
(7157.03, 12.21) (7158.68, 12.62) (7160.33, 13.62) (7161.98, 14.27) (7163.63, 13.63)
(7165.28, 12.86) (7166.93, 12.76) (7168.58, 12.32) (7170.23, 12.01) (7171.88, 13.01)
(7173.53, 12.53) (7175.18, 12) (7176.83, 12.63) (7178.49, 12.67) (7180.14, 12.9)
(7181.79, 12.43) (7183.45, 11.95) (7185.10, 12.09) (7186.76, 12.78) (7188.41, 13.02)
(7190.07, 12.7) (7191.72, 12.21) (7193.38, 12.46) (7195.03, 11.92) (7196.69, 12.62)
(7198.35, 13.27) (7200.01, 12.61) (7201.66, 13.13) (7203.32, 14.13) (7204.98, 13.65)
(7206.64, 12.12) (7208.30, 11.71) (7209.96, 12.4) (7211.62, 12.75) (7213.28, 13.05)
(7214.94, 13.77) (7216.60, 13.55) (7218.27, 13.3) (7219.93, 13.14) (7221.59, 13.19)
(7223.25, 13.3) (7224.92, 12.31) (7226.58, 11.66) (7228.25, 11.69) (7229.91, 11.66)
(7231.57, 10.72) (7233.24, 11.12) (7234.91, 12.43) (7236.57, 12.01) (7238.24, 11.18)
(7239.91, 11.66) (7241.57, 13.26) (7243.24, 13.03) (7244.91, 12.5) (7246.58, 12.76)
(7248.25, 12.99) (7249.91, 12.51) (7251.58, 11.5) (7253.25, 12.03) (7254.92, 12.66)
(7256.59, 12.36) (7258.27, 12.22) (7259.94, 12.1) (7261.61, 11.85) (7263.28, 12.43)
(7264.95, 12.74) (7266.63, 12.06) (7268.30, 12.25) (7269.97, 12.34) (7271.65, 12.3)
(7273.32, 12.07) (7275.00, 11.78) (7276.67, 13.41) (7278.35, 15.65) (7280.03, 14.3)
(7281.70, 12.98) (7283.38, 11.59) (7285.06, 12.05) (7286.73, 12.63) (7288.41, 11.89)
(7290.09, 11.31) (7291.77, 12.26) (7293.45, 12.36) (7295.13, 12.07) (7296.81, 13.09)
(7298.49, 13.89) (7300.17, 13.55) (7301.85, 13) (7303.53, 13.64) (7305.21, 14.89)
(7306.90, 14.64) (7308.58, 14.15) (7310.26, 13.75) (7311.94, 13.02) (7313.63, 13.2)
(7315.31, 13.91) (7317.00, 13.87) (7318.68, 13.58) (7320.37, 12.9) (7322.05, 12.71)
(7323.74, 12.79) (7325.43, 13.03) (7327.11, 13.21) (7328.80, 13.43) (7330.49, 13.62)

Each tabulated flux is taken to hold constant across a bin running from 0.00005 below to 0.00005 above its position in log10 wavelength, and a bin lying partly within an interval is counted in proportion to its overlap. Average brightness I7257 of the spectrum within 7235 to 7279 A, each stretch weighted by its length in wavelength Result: 12.4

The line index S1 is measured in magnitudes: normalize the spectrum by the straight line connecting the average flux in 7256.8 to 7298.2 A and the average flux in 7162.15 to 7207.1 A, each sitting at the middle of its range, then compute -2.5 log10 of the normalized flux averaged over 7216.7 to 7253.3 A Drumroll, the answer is 0.03 mag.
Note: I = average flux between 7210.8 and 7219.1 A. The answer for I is 13.3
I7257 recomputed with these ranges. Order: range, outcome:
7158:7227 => 12.8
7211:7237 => 12.5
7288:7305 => 12.8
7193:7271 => 12.5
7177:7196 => 12.5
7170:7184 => 12.5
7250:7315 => 12.8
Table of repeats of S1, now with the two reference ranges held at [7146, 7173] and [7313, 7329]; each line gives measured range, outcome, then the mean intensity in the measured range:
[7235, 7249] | 0.05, 12.4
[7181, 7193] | 0.03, 12.4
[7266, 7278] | 0.05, 12.5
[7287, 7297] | 0.09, 12.1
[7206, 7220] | 0.00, 12.9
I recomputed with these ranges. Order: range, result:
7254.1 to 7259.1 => 12.4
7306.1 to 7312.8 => 13.9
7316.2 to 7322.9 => 13.3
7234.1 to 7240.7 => 11.8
